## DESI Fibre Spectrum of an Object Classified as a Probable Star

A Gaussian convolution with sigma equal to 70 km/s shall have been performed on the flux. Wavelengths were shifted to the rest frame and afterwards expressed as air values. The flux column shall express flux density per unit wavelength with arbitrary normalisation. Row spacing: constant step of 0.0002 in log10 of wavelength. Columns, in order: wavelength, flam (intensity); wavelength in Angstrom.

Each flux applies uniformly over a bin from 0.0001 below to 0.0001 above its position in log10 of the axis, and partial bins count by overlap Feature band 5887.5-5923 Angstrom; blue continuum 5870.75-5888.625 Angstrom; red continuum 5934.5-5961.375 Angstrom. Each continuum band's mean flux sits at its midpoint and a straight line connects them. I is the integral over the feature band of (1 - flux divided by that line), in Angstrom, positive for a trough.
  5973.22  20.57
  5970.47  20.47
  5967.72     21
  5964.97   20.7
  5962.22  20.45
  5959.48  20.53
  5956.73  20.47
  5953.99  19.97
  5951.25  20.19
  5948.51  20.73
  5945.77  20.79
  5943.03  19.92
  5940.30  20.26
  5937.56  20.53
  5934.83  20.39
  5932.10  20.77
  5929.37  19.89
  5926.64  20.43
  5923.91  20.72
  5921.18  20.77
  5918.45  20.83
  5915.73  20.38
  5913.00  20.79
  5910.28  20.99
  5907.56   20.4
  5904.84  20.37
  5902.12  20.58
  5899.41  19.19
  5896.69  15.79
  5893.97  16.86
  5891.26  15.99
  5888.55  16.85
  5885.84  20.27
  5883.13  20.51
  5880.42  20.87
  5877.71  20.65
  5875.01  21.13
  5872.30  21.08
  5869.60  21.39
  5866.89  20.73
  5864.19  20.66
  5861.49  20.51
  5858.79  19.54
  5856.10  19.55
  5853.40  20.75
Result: 2.03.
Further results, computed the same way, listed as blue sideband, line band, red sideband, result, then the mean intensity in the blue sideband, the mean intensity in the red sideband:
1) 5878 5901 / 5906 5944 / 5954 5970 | -2.0 Angstrom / 18.4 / 20.6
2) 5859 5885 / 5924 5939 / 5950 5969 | 0.1 Angstrom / 20.8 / 20.5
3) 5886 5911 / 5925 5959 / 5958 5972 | -0.8 Angstrom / 18.6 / 20.6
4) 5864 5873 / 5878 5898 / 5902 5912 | 2.4 Angstrom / 21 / 20.6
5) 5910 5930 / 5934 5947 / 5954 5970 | 0.1 Angstrom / 20.6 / 20.6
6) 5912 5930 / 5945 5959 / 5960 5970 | 0.1 Angstrom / 20.6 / 20.7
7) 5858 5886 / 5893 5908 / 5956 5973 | 1.3 Angstrom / 20.7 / 20.6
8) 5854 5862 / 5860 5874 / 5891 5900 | -1.3 Angstrom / 19.9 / 16.9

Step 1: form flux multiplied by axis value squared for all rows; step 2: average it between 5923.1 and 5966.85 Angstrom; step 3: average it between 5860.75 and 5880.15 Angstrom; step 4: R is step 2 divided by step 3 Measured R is 1.00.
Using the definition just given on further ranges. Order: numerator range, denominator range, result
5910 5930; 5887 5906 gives 1.16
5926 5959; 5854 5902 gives 1.07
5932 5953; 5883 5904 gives 1.14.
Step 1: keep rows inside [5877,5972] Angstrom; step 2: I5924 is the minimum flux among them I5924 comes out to 15.79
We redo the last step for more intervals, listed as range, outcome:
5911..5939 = 19.89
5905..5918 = 20.38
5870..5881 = 20.65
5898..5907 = 19.19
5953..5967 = 19.97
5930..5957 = 19.92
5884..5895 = 15.99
